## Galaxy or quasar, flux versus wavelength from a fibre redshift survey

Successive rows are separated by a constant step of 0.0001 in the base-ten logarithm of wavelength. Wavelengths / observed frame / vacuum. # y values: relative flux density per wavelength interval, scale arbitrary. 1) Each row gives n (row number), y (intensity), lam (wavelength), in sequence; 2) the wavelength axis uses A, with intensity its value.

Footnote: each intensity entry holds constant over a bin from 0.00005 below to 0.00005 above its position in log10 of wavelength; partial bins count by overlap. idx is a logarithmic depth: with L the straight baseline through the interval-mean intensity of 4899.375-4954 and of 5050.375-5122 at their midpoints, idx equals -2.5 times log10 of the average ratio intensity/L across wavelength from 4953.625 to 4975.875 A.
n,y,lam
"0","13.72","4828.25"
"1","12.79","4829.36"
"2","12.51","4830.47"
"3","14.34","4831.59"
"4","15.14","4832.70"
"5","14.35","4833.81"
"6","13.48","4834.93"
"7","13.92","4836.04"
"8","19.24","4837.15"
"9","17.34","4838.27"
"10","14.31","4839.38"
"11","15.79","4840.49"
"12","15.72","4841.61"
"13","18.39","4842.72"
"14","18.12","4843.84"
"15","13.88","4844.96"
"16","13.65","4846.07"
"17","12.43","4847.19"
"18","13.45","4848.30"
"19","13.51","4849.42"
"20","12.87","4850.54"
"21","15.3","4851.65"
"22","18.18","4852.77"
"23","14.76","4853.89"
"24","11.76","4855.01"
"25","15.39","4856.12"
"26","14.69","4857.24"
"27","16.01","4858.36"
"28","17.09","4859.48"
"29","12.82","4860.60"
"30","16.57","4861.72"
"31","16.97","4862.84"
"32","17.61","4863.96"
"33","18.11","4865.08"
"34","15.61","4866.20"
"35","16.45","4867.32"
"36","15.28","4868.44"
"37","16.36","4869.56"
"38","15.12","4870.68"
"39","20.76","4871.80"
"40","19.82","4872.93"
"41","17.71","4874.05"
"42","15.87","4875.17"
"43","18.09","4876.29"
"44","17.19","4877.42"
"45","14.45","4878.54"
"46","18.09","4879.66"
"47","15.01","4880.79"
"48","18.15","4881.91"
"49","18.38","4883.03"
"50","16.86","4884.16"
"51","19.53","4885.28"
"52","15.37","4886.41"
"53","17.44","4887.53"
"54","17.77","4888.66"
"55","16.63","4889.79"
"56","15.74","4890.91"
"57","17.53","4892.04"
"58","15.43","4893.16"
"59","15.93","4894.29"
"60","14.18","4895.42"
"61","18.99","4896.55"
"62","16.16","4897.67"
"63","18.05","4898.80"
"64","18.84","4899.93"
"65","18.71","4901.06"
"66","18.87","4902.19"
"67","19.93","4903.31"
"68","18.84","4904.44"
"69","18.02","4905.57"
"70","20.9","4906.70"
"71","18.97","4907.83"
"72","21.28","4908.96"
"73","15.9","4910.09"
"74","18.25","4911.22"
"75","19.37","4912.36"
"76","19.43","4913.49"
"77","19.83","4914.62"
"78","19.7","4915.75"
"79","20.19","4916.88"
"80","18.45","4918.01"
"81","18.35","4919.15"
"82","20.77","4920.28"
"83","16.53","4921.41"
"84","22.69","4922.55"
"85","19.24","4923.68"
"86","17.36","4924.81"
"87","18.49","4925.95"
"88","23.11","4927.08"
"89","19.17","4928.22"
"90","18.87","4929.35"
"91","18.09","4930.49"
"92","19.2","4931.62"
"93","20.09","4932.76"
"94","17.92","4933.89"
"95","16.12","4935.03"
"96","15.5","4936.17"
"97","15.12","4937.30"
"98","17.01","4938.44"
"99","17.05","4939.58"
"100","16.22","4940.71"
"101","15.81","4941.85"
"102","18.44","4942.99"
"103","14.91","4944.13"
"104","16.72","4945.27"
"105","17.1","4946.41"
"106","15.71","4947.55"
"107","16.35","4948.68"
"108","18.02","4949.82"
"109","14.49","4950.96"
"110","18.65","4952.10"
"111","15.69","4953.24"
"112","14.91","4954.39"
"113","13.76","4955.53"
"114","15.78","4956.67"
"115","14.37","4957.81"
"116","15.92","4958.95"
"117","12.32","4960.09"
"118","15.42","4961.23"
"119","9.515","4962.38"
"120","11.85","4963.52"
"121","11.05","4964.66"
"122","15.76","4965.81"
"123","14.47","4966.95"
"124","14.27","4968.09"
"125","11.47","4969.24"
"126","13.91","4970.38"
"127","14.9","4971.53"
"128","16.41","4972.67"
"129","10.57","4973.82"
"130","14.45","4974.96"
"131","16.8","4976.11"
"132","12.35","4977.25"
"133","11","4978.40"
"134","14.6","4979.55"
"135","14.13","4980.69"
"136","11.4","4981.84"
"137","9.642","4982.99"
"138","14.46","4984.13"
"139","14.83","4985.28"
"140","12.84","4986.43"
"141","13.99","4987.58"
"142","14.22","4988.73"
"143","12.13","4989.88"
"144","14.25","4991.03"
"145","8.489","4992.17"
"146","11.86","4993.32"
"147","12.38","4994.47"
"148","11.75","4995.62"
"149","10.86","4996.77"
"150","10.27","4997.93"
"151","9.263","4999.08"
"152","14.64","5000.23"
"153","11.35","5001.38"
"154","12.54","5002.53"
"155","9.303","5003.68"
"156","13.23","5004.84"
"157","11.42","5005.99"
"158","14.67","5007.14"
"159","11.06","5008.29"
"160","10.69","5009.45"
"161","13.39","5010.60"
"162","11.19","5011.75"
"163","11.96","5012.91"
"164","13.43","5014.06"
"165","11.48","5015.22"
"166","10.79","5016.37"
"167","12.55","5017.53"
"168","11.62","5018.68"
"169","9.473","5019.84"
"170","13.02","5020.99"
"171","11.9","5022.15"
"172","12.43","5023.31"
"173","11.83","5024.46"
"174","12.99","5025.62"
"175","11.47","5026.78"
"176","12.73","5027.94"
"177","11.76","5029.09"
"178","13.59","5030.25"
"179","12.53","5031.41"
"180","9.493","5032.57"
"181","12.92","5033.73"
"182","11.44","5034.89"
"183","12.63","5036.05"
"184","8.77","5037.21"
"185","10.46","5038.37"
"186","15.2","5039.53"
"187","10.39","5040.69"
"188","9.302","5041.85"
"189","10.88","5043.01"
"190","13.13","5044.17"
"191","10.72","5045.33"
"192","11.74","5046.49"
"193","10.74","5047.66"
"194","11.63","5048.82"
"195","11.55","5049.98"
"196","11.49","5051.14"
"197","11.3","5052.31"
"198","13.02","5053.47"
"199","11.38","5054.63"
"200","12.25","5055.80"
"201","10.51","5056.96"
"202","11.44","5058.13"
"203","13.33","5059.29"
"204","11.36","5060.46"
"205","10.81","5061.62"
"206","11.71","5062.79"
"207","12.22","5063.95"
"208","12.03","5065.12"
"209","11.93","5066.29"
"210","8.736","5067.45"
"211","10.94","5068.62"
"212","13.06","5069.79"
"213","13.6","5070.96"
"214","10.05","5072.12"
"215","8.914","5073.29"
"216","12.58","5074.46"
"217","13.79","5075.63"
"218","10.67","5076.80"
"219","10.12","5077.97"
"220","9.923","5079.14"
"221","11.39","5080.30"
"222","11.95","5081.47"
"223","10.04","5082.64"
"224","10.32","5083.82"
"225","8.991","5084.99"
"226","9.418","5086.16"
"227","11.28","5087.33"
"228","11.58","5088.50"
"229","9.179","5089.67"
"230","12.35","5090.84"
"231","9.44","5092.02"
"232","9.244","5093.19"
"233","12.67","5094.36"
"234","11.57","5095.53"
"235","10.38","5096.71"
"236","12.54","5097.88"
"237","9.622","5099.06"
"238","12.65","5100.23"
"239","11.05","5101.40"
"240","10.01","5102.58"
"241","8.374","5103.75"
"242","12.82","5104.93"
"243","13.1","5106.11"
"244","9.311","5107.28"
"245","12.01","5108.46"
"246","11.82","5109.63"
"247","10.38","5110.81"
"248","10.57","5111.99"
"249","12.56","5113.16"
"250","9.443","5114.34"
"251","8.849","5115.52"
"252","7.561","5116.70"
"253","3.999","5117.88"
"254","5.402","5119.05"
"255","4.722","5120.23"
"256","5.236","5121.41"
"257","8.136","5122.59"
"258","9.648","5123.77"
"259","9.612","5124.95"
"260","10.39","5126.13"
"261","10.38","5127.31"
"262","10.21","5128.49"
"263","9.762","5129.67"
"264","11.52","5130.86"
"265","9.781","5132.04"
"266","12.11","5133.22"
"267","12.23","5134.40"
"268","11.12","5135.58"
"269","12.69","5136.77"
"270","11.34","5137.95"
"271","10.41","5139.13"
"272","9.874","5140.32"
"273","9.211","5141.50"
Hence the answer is 0.19 mag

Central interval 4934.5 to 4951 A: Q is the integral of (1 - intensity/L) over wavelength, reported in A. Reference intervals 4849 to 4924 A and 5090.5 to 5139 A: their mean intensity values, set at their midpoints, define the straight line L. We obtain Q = -0.83 A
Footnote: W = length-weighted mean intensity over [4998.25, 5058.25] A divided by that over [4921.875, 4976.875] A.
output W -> 0.7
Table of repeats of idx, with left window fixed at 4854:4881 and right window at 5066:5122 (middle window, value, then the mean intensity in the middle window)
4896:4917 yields -0.23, 18.9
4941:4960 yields -0.13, 15.9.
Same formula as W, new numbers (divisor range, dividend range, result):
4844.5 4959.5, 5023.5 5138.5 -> 0.64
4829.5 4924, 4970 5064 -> 0.72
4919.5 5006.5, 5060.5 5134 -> 0.70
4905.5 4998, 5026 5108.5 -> 0.72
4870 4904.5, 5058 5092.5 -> 0.64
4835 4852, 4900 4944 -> 1.23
